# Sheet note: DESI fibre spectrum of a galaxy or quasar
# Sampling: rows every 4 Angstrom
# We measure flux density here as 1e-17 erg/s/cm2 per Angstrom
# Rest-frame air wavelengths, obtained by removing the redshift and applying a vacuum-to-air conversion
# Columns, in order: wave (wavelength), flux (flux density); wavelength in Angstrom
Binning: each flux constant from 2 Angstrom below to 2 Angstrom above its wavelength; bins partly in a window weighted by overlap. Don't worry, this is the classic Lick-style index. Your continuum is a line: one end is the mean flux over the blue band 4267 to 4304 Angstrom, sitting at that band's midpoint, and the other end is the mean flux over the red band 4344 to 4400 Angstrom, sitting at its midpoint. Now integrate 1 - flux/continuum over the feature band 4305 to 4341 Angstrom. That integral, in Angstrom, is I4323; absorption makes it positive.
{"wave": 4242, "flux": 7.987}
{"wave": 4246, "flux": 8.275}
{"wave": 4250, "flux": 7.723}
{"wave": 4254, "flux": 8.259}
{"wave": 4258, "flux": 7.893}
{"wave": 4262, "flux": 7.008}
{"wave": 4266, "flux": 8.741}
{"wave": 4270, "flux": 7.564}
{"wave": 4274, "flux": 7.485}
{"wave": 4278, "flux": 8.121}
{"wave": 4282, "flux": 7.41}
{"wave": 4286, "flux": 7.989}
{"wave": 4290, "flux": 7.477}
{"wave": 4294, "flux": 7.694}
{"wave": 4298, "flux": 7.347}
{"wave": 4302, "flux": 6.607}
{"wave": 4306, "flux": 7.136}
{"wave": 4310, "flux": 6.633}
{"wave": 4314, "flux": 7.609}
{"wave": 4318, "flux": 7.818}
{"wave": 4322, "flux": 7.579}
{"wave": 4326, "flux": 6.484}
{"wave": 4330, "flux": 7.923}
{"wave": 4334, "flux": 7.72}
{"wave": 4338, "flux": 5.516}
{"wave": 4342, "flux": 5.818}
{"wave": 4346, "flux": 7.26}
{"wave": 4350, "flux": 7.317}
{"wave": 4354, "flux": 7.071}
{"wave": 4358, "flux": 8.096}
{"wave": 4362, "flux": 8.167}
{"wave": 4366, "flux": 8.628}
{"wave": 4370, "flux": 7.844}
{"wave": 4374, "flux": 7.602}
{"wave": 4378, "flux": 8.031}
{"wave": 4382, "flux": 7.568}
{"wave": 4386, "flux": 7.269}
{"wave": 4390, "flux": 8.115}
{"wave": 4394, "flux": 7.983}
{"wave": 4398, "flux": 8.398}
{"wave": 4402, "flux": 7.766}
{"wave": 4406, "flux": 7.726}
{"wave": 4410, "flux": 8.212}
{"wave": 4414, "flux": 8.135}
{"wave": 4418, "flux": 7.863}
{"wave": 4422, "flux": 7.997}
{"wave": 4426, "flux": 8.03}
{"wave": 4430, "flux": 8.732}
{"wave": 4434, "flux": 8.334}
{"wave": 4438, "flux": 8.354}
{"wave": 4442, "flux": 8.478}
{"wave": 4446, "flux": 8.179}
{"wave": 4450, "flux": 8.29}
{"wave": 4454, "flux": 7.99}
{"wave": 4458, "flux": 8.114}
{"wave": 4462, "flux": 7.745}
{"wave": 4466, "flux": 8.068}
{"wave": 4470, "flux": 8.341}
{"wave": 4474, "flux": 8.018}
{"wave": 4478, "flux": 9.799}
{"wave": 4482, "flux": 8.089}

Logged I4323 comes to 2.55 Angstrom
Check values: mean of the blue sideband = 7.55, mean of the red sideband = 7.81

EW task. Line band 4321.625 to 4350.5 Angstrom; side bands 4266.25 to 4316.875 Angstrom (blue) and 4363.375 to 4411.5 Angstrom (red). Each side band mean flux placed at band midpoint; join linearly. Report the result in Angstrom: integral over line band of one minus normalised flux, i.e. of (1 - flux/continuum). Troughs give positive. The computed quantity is 3.0 Angstrom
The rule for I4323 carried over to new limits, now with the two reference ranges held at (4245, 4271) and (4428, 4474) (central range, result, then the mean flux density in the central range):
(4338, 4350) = 2.33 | 6.5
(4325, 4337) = 1.11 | 7.3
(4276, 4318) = 2.96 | 7.42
